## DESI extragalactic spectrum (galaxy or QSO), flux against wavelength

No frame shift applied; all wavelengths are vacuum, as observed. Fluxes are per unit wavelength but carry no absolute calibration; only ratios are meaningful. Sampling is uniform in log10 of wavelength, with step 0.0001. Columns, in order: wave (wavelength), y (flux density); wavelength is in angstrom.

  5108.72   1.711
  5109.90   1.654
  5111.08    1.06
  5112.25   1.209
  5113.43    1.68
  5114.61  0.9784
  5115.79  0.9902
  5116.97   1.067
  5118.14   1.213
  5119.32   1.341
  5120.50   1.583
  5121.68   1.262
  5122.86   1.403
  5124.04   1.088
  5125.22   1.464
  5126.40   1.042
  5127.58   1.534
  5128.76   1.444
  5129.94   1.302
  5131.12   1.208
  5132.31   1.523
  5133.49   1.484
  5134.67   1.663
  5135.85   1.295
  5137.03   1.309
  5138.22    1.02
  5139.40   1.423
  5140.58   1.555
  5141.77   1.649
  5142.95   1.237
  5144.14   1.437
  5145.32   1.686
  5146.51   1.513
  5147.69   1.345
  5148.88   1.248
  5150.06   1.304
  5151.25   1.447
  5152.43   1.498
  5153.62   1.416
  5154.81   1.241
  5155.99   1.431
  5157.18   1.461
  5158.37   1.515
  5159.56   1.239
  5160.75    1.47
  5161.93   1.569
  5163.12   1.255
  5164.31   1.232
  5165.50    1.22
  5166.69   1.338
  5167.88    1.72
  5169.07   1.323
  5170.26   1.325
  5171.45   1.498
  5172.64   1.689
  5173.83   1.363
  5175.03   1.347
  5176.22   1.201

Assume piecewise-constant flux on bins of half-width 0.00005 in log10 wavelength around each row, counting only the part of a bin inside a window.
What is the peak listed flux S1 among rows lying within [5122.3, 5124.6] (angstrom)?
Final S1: 1.403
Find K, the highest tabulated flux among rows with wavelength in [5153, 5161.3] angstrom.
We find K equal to 1.515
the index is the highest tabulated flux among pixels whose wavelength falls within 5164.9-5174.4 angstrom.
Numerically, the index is 1.72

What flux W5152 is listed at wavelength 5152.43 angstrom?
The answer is 1.498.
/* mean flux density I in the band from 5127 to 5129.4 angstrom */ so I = 1.49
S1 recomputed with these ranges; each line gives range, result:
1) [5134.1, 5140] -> 1.663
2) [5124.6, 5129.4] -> 1.534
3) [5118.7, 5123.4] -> 1.583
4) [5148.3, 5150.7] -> 1.304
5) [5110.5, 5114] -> 1.68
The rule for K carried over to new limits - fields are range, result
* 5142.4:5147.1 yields 1.686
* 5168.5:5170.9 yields 1.325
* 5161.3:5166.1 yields 1.569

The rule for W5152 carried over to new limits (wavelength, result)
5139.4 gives 1.423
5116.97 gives 1.067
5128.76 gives 1.444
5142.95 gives 1.237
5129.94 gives 1.302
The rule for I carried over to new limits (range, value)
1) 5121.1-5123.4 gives 1.33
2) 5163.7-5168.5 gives 1.38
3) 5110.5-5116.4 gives 1.18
